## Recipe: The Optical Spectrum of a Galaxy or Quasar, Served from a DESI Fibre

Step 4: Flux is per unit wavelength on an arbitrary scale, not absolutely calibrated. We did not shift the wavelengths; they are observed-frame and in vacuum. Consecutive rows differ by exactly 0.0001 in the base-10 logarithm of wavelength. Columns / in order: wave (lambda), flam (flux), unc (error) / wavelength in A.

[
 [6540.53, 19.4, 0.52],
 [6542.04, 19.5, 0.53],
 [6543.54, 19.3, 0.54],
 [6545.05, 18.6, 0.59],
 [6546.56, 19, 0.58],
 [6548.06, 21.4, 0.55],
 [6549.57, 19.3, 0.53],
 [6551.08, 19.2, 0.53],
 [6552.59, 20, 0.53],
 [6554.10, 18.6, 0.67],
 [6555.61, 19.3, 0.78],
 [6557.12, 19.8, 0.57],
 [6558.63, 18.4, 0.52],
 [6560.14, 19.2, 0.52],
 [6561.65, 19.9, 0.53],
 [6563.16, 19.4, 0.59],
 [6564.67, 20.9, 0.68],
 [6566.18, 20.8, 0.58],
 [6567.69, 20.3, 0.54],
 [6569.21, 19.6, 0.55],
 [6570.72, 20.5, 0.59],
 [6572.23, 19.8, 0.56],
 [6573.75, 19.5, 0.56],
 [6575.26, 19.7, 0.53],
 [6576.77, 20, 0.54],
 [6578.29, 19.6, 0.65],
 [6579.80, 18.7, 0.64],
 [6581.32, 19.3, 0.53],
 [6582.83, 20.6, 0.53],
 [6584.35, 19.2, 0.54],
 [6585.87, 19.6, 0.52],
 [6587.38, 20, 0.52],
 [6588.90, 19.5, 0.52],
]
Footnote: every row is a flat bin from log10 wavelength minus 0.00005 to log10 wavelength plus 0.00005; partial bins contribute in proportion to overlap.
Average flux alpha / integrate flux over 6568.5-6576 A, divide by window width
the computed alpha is 19.8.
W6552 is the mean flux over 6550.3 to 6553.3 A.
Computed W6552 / 19.6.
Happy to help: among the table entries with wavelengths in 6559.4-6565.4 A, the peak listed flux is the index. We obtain 20.9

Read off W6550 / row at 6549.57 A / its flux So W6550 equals 19.3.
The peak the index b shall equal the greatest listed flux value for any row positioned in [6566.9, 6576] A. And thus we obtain 20.5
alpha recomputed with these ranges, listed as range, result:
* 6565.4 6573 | 20.2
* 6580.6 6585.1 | 19.7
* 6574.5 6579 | 19.8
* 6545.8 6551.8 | 19.7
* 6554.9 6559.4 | 19.2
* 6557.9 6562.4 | 19.2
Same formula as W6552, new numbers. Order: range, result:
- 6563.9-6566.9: 20.9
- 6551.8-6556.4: 19.3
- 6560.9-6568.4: 20.3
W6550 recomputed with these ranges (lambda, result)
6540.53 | 19.4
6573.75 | 19.5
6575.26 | 19.7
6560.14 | 19.2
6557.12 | 19.8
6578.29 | 19.6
